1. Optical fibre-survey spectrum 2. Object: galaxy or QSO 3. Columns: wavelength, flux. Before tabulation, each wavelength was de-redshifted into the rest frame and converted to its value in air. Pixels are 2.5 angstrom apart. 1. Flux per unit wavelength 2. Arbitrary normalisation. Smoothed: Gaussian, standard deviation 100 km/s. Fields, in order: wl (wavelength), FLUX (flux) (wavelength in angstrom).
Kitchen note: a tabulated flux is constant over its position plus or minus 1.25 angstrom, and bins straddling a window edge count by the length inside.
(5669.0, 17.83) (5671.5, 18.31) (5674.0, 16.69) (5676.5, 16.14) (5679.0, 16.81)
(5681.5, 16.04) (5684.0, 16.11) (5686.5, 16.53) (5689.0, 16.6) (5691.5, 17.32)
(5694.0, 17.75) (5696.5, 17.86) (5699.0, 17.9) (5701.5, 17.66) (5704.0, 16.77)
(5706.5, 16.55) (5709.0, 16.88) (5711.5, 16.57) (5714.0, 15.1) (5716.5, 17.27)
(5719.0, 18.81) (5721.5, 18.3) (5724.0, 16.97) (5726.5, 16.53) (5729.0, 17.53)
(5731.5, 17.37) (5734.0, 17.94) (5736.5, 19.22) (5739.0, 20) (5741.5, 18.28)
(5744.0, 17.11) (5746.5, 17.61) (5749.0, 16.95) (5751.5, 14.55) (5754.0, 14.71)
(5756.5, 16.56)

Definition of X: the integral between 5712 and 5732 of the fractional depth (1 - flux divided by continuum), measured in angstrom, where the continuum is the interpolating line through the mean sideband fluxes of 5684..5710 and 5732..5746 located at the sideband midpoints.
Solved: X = 0.8 angstrom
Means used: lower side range 17.1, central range 17.2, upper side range 18.4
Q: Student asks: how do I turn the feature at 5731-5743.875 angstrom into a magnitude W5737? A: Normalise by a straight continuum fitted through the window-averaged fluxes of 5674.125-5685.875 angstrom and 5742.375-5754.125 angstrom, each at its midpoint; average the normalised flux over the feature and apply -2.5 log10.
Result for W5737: -0.13 mag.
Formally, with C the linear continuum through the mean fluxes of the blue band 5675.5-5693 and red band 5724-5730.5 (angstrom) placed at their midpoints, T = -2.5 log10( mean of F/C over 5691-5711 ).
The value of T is -0.04 mag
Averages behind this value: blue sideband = 16.5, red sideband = 17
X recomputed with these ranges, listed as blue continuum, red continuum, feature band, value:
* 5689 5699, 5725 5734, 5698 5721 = 0.4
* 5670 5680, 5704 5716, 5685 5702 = -0.7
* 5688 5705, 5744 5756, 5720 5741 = -1.8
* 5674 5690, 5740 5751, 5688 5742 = -2.0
